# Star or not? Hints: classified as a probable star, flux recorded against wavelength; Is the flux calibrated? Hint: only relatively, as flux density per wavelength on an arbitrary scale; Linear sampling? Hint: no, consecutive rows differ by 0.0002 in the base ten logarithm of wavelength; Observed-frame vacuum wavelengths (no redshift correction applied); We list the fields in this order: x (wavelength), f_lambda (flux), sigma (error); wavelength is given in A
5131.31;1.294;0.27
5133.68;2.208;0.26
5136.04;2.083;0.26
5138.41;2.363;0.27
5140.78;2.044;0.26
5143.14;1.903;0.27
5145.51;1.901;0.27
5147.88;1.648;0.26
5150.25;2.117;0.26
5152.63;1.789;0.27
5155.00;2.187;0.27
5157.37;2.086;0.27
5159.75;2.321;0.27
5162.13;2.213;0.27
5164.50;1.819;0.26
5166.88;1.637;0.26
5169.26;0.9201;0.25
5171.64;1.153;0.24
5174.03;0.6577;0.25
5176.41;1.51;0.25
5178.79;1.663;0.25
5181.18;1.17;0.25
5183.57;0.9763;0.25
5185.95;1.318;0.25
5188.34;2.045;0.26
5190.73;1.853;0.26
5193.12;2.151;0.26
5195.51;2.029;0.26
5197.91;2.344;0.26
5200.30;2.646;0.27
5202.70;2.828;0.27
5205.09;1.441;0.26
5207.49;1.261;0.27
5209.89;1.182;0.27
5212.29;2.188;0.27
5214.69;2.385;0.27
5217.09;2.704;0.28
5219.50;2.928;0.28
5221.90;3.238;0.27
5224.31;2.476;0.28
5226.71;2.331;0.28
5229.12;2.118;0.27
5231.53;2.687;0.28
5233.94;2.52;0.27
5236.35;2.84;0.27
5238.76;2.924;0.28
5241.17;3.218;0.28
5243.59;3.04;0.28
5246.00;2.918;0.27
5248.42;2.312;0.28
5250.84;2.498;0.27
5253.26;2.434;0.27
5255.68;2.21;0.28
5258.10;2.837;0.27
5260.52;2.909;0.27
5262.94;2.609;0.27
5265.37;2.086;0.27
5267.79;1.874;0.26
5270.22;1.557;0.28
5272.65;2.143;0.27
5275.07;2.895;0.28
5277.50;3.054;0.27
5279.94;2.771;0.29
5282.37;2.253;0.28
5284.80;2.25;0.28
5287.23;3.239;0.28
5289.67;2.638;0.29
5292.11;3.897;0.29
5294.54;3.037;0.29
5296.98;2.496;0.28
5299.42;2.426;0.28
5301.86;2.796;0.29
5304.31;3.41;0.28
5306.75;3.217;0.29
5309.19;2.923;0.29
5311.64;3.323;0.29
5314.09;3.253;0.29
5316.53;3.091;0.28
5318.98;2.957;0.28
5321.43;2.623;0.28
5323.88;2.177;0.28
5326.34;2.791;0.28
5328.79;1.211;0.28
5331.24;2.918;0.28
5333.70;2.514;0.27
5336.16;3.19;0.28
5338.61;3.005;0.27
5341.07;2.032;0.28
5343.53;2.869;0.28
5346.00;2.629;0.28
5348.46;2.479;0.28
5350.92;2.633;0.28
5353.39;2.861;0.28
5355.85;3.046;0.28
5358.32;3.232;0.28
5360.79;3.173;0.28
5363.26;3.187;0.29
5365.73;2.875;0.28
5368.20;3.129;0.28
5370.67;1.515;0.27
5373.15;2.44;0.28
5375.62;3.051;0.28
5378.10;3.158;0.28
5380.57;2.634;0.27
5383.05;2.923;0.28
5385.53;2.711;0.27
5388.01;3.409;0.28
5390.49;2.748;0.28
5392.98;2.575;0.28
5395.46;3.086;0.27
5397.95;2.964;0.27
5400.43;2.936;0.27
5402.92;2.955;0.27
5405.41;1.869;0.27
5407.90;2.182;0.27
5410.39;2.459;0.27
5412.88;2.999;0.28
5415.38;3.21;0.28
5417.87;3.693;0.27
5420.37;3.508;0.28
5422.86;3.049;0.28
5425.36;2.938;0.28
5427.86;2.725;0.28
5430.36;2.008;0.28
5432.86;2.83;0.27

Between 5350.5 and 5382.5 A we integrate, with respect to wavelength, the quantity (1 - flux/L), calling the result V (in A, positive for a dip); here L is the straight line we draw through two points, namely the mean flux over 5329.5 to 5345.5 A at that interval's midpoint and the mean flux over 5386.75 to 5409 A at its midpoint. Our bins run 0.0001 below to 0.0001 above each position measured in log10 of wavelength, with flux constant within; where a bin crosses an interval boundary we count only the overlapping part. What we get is -1.5 A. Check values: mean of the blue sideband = 2.7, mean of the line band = 2.85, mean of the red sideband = 2.75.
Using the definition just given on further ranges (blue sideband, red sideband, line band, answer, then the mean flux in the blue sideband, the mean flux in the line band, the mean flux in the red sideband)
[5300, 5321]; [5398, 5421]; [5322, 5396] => 5.8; 3.08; 2.74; 2.86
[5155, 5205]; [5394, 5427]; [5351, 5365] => -2.1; 1.77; 3.05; 2.91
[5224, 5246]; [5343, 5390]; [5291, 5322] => -2.9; 2.71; 3.04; 2.84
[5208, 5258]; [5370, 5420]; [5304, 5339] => -1.8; 2.55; 2.82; 2.8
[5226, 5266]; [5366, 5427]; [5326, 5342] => 1.4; 2.63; 2.52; 2.84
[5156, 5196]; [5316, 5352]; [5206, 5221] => -2.1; 1.61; 2.12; 2.6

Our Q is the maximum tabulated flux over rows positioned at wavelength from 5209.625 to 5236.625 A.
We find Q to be 3.238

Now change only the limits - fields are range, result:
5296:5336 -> 3.41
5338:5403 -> 3.409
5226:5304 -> 3.897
